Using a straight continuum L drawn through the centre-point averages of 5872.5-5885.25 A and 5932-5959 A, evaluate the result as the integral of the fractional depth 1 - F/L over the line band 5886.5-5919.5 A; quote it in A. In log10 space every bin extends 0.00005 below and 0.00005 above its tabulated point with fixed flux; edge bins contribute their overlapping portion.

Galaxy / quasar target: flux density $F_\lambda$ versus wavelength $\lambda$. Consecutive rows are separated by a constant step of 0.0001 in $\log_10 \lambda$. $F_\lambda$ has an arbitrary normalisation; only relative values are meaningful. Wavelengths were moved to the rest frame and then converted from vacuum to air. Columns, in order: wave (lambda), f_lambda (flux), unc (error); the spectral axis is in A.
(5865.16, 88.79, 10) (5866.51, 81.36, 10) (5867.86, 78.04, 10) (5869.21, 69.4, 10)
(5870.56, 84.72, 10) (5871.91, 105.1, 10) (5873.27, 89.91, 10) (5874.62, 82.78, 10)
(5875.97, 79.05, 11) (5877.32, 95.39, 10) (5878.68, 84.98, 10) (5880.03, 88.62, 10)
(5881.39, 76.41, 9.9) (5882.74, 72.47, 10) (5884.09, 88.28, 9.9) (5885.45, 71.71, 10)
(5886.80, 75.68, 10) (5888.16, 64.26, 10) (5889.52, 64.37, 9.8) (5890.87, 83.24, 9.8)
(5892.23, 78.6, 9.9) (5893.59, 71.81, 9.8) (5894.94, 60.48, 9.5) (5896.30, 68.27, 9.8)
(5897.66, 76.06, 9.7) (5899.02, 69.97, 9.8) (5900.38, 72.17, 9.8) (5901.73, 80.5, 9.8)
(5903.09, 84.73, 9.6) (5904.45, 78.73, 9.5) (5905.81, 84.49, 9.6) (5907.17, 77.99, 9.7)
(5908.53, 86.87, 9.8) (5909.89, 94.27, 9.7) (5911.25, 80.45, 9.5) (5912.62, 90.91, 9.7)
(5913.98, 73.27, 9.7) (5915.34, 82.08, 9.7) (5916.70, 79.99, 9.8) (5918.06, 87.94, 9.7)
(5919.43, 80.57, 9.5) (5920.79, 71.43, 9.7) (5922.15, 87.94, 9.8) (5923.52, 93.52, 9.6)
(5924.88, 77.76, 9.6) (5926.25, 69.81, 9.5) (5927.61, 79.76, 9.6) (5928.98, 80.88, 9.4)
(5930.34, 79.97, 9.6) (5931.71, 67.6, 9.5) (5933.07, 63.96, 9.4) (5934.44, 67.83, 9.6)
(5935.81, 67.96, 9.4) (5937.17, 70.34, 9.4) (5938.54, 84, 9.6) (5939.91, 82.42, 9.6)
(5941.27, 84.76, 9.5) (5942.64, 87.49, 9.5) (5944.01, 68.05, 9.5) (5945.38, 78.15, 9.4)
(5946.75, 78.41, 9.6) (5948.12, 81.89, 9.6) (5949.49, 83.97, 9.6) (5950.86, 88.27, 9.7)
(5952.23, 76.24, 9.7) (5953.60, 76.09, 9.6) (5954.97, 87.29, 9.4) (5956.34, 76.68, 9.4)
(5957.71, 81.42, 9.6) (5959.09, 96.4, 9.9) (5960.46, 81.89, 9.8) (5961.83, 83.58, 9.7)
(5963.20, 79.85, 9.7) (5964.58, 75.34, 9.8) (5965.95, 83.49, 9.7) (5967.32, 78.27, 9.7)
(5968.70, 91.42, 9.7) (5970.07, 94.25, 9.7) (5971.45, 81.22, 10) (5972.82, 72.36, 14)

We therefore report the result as 1.6 A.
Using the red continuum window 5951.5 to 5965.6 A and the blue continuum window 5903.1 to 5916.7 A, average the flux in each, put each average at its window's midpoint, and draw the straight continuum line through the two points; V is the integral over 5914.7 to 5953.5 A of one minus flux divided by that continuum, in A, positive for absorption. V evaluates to 1.7 A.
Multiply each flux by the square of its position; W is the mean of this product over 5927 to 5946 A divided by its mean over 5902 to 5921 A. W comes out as 0.9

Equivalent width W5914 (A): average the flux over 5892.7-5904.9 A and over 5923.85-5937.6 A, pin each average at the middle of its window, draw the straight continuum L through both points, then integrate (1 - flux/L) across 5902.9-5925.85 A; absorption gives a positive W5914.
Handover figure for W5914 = -3.0 A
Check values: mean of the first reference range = 73.6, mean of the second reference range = 73.2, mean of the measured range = 82.9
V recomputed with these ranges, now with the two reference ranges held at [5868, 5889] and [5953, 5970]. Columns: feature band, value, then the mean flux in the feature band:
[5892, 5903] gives 1.26 A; 72.7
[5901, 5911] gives -0.19 A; 83.8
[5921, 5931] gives 0.19 A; 80.9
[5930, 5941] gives 1.26 A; 73.3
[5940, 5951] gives 0.23 A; 81.1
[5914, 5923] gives 0.12 A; 81.3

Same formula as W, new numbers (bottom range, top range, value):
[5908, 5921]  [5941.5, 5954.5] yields 0.97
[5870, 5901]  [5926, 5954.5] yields 1.00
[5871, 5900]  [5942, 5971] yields 1.08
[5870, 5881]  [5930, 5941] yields 0.85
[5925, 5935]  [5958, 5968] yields 1.14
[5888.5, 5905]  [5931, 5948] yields 1.03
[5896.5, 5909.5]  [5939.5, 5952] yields 1.04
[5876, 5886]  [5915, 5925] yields 1.02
